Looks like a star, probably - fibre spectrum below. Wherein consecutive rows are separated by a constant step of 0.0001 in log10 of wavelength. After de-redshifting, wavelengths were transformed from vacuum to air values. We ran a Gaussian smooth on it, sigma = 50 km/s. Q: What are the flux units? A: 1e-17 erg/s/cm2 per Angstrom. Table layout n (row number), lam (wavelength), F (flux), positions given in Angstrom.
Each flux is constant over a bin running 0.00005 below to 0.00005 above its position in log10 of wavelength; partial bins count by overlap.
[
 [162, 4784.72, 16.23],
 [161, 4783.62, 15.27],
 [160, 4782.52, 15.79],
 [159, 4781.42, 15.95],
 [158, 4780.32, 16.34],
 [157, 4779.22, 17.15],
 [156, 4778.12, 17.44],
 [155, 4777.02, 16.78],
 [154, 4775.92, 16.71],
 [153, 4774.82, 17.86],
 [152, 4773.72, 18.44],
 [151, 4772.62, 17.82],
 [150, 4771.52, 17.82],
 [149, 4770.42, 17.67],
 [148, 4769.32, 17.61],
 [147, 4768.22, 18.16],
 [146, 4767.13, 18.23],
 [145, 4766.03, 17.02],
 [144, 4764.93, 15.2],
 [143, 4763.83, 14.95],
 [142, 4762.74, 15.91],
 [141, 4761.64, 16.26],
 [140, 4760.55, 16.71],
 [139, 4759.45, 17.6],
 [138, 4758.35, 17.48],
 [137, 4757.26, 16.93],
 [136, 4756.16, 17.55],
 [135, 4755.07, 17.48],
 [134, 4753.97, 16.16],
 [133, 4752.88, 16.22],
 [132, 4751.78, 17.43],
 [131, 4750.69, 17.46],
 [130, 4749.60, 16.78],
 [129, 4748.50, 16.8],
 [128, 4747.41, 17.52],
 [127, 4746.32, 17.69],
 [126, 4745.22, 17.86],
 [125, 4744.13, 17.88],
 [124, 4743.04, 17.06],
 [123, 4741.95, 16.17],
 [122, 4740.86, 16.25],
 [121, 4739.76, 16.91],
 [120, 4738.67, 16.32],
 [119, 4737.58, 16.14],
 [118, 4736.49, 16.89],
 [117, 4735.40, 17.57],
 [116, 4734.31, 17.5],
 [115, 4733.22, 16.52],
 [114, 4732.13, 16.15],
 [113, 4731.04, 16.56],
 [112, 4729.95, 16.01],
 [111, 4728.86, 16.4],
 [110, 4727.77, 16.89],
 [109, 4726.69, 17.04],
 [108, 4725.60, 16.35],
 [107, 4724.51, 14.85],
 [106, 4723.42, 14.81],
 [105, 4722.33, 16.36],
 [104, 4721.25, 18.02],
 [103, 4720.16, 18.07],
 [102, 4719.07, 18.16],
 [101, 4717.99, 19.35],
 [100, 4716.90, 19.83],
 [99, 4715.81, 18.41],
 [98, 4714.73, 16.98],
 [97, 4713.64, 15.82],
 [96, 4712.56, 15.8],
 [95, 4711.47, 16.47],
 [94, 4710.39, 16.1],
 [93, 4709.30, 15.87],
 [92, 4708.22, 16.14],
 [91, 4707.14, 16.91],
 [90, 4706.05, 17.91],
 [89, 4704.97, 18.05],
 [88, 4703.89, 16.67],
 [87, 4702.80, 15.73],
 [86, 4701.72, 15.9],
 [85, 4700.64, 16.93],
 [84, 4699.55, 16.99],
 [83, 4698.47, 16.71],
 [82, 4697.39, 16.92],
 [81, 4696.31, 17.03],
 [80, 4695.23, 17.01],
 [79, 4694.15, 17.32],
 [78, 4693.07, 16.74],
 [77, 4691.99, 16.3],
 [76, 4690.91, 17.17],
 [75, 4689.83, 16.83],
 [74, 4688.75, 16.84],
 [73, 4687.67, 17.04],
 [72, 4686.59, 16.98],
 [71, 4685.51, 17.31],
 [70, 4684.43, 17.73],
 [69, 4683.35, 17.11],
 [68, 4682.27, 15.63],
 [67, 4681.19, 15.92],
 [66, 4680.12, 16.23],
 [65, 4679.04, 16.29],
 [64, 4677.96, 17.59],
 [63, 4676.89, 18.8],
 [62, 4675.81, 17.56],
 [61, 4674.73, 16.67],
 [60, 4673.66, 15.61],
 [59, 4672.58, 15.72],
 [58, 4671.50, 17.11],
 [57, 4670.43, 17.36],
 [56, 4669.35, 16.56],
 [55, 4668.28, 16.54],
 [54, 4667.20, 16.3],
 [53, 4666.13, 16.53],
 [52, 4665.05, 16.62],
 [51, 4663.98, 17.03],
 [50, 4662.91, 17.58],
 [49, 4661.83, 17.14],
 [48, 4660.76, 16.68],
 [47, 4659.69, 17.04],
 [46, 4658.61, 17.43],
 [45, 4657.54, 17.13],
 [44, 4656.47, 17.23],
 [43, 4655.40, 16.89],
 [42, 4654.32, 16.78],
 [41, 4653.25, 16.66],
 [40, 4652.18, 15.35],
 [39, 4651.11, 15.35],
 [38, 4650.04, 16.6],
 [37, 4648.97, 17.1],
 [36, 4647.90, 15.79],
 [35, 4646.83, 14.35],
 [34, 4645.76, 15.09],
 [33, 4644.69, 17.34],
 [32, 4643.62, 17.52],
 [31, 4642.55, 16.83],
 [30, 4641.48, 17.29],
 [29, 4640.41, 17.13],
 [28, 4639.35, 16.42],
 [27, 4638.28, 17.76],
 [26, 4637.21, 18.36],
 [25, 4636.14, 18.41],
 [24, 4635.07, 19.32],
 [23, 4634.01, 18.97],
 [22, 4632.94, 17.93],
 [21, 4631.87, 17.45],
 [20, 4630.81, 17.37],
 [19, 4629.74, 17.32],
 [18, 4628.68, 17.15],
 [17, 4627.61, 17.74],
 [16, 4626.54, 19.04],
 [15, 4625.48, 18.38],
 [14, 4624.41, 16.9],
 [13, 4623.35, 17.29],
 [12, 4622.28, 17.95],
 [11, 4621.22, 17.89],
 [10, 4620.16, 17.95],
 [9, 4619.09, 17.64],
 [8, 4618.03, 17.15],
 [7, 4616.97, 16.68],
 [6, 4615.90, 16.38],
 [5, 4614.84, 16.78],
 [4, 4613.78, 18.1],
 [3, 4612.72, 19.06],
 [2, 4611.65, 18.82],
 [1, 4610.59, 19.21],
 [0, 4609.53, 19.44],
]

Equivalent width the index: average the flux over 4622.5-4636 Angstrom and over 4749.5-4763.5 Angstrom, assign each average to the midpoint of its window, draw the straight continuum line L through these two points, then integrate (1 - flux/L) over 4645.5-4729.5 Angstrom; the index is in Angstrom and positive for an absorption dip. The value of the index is 3.2 Angstrom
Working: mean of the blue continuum 17.9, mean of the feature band 16.8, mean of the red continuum 16.9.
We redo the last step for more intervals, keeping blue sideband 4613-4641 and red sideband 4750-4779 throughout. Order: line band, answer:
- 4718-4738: 0.59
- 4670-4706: 1.19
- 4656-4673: 0.63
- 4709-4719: 0.04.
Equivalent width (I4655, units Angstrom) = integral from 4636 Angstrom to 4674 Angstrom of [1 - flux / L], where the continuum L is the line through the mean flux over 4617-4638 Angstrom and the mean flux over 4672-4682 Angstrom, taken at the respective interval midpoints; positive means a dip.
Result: 1.1 Angstrom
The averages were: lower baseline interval 17.9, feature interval 16.7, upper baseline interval 16.7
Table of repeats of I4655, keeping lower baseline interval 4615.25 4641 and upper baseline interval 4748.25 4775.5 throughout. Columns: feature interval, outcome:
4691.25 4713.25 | 0.9 Angstrom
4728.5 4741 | 0.4 Angstrom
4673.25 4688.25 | 0.5 Angstrom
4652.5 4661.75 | 0.3 Angstrom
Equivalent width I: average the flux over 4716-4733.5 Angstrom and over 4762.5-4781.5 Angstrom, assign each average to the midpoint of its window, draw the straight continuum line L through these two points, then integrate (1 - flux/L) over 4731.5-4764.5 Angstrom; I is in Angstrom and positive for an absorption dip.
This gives 0.4 Angstrom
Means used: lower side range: 17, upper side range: 17.1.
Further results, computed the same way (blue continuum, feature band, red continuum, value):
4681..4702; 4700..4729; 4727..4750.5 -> -0.1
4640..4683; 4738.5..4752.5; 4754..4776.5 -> 0.0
